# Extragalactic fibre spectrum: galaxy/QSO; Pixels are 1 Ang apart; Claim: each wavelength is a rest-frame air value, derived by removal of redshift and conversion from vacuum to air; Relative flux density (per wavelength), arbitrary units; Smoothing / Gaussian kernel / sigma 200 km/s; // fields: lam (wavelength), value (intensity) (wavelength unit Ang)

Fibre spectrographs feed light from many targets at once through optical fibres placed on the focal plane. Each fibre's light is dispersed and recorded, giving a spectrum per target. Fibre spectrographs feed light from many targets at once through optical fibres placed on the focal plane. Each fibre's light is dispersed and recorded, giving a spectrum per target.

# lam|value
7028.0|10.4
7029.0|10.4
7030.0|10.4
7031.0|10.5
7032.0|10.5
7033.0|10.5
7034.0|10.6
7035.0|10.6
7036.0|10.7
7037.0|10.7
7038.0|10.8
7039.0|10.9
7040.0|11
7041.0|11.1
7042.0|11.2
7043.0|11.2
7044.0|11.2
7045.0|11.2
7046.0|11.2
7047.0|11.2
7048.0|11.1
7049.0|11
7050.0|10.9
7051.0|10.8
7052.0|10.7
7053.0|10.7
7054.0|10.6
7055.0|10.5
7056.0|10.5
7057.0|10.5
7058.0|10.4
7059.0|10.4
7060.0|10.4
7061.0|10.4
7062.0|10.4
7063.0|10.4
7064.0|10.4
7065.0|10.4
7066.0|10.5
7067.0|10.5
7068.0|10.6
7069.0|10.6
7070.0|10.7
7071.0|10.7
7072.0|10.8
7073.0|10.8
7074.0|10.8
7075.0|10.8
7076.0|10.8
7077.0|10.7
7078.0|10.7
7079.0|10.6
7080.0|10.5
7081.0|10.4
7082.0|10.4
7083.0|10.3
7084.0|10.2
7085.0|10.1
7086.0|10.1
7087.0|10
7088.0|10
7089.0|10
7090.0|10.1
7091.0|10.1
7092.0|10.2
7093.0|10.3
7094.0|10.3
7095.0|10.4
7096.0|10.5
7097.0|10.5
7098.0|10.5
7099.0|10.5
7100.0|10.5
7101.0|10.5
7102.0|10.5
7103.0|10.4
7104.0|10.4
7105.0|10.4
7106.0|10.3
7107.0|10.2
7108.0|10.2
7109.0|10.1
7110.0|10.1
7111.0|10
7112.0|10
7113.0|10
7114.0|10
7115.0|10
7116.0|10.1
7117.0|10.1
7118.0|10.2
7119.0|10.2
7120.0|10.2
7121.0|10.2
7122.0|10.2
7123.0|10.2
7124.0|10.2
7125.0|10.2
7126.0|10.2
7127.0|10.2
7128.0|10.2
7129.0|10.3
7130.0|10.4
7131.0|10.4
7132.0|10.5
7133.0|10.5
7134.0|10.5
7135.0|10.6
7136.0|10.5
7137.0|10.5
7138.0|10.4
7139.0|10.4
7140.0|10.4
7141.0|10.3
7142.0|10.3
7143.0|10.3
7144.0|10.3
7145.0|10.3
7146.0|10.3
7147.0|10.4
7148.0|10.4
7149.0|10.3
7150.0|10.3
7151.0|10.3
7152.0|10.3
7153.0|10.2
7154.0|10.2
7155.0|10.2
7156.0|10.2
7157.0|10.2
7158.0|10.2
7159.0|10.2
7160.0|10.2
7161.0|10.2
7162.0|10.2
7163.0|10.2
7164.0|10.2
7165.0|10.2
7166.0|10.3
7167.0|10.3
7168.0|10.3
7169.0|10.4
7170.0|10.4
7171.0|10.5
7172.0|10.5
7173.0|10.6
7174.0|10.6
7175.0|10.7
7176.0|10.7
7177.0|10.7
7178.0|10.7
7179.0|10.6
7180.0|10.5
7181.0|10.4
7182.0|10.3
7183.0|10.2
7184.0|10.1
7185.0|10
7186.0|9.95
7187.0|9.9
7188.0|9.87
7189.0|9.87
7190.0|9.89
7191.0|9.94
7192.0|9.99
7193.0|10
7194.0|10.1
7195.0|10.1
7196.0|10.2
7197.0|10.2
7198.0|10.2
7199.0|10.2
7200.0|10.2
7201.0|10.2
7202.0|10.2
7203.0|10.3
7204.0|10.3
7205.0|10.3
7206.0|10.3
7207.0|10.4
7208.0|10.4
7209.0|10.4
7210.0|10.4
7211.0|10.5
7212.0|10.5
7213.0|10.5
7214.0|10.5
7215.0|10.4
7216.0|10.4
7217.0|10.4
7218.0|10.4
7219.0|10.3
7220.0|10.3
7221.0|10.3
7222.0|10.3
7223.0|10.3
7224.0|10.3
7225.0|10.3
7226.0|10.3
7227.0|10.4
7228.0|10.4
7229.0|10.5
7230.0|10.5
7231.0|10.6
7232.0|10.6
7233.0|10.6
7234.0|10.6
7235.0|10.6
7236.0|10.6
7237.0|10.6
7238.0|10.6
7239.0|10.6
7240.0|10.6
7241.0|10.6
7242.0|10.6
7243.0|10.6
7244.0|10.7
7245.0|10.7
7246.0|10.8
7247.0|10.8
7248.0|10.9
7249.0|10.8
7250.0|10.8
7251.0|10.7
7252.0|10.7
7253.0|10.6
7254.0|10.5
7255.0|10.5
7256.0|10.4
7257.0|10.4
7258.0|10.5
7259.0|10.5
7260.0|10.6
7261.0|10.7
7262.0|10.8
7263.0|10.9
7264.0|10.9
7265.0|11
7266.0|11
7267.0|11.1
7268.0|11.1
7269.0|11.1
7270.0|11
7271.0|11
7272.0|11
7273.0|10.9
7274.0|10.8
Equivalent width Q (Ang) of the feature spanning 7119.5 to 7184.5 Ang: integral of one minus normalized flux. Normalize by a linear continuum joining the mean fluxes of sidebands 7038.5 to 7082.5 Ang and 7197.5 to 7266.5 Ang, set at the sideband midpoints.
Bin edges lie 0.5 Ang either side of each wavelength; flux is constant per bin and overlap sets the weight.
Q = 1.6 Ang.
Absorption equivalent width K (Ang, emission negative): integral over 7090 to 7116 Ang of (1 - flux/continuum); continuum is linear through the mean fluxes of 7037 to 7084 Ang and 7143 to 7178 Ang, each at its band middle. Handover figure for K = 0.7 Ang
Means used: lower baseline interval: 10.7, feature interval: 10.3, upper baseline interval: 10.3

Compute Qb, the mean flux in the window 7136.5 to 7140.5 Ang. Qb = 10.4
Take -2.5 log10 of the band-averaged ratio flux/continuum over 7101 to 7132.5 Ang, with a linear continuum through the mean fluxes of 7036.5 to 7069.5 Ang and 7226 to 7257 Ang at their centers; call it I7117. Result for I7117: 0.050 mag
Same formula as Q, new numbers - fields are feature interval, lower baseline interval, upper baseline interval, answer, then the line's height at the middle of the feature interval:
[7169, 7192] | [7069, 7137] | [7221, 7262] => 0.3 Ang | 10.5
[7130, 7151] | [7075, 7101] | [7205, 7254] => 0.1 Ang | 10.4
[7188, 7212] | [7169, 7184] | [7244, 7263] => 0.8 Ang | 10.6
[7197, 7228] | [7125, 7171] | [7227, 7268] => 0.6 Ang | 10.5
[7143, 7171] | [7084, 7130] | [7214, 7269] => 0.2 Ang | 10.4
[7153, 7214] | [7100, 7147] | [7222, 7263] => 0.9 Ang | 10.4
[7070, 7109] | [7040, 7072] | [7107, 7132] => 0.1 Ang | 10.4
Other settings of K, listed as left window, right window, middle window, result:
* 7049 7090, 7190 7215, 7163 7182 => -0.28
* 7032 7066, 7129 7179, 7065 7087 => 0.22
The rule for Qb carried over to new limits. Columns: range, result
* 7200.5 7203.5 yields 10.2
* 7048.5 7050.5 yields 10.9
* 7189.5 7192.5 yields 9.94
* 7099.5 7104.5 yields 10.5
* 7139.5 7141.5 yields 10.4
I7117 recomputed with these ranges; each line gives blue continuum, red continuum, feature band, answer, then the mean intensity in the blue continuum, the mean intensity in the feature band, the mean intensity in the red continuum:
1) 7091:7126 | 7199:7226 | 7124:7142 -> -0.01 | 10.2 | 10.4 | 10.3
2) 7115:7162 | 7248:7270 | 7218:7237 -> 0.02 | 10.3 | 10.4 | 10.8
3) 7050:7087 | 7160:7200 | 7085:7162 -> 0.01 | 10.5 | 10.3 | 10.3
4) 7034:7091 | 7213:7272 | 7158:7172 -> 0.04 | 10.6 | 10.3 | 10.6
